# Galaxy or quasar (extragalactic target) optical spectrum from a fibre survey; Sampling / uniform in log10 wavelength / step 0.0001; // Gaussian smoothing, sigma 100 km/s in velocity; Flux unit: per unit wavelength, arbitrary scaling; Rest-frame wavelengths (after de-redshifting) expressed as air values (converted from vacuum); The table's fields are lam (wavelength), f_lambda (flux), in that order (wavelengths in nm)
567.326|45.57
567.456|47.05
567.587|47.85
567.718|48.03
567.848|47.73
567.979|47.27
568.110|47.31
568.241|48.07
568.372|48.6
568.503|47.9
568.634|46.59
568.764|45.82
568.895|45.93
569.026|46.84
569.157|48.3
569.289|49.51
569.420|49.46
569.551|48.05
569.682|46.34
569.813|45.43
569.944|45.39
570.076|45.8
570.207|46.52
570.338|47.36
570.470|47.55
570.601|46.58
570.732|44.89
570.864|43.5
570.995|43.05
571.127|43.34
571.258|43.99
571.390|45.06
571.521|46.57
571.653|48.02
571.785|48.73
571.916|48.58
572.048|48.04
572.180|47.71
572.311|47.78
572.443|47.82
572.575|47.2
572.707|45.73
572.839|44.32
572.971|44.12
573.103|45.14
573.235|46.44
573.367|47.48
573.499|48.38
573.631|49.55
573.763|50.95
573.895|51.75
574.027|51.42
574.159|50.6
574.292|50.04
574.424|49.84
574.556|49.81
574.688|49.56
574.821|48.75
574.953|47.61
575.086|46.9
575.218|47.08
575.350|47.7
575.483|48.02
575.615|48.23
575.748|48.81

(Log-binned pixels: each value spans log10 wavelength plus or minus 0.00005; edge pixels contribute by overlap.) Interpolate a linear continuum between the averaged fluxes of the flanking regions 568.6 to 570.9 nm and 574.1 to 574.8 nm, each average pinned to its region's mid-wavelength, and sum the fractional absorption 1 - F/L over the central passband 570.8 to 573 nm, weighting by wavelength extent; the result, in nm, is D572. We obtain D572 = 0.09 nm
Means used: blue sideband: 46.7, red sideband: 49.8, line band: 46.1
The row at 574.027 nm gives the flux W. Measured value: 51.42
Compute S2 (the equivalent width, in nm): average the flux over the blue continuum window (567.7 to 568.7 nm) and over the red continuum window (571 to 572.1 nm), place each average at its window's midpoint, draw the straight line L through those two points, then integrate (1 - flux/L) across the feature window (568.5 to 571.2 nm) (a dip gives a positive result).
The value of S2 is 0.04 nm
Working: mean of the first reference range 47.7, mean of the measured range 46.4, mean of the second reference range 46.3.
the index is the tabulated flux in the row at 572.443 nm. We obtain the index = 47.82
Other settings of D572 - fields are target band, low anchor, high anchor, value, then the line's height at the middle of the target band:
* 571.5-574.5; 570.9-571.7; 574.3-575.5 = -0.10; 46.6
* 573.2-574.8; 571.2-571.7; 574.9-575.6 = -0.09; 47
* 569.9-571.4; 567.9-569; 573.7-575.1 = 0.09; 48.2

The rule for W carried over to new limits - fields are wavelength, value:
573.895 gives 51.75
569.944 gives 45.39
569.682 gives 46.34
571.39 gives 45.06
